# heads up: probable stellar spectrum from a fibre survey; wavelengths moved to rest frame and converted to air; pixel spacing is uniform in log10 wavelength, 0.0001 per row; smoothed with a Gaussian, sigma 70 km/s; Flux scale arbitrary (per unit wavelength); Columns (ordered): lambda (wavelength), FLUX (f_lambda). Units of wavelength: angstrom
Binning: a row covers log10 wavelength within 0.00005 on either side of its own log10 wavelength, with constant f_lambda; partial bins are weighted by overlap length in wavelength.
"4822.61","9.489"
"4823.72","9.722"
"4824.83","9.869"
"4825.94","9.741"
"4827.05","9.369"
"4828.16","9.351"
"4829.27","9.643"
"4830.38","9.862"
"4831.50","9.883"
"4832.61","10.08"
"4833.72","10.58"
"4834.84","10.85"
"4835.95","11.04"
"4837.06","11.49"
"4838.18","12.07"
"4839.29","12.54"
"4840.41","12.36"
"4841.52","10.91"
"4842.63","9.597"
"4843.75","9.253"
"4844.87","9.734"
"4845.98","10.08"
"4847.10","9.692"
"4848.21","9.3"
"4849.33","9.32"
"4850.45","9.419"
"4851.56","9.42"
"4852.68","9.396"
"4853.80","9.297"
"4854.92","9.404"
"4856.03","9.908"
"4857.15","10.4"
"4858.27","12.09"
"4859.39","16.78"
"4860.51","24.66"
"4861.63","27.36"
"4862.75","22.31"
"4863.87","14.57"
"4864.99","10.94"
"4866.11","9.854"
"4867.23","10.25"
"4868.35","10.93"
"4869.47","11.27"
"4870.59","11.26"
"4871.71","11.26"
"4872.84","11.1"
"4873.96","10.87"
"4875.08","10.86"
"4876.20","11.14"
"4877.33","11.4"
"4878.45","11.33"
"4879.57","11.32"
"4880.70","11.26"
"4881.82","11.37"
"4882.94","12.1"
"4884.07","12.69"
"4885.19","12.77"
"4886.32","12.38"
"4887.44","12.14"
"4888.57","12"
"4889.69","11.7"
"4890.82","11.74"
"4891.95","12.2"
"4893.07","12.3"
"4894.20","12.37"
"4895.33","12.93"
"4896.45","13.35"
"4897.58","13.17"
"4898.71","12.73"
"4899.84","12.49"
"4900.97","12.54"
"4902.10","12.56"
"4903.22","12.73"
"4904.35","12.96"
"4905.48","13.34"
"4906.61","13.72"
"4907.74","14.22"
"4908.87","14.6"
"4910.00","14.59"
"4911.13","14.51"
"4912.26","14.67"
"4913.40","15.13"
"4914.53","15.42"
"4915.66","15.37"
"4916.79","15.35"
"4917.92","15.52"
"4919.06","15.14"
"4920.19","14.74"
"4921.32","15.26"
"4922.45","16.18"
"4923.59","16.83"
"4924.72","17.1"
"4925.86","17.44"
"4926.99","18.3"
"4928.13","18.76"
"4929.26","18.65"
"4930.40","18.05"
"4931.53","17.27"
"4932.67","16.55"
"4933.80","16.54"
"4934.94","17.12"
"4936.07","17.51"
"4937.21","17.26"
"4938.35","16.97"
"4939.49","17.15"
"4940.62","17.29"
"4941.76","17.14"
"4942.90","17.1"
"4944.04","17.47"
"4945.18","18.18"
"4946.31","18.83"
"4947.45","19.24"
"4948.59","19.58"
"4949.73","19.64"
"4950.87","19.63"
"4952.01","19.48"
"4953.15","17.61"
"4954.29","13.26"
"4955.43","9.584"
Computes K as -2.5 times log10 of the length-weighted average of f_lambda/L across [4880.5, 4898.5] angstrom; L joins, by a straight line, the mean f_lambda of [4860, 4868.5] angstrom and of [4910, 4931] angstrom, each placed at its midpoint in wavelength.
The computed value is 0.31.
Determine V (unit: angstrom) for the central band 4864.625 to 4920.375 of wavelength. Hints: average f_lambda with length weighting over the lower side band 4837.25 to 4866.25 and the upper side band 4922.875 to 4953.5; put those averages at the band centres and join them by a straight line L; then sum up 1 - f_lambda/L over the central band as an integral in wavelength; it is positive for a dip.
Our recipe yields 8.8 angstrom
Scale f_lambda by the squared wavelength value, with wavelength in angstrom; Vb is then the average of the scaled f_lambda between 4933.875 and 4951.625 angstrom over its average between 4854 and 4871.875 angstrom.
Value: 1.33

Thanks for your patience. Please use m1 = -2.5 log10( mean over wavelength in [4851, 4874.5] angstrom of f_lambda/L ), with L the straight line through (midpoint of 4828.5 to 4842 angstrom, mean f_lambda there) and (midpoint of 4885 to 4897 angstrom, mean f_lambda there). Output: -0.124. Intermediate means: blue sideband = 10.9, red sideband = 12.3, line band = 13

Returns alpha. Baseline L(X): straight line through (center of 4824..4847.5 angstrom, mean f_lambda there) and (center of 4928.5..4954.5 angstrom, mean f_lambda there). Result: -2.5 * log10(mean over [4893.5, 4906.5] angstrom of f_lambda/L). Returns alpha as 0.16 mag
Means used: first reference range 10.4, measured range 12.9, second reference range 17.8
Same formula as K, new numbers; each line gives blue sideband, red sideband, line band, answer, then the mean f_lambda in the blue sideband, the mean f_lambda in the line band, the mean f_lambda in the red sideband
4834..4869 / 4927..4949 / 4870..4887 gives 0.20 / 12.1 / 11.5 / 17.7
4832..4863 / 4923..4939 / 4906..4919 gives 0.10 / 12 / 14.8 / 17.4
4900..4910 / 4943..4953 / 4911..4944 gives -0.03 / 13.4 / 16.6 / 18.9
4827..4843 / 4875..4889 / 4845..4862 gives -0.10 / 10.7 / 12.2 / 11.8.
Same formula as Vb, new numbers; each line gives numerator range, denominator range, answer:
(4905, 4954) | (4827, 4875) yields 1.49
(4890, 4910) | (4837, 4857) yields 1.31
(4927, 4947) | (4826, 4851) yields 1.78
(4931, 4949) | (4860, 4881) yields 1.35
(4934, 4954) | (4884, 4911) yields 1.42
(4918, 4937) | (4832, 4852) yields 1.68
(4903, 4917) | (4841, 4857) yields 1.53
